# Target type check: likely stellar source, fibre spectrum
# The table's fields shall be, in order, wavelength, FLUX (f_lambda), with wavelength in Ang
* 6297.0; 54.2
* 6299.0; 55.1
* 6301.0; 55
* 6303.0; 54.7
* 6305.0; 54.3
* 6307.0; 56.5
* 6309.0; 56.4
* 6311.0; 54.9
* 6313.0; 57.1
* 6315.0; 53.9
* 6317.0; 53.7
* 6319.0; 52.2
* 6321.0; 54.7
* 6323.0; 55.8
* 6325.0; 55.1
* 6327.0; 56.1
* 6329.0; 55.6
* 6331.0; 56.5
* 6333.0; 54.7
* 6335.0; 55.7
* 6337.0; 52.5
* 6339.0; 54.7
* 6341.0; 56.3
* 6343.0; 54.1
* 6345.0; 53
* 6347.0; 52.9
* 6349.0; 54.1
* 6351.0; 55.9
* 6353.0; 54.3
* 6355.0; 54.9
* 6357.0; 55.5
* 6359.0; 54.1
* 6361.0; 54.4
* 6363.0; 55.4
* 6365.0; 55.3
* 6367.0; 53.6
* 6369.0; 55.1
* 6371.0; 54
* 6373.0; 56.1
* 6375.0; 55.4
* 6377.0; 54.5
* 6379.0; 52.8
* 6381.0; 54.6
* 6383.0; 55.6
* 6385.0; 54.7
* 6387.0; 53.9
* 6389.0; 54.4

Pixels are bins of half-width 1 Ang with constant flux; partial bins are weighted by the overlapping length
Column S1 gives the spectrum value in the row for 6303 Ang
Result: 54.7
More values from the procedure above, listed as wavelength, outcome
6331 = 56.5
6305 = 54.3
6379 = 52.8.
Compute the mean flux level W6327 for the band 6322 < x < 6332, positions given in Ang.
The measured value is 55.8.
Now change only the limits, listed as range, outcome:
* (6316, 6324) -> 54.1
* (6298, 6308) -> 55.1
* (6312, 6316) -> 55.5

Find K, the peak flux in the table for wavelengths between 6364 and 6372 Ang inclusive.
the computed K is 55.3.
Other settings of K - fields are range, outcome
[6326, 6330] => 56.1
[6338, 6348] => 56.3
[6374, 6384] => 55.6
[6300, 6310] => 56.5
